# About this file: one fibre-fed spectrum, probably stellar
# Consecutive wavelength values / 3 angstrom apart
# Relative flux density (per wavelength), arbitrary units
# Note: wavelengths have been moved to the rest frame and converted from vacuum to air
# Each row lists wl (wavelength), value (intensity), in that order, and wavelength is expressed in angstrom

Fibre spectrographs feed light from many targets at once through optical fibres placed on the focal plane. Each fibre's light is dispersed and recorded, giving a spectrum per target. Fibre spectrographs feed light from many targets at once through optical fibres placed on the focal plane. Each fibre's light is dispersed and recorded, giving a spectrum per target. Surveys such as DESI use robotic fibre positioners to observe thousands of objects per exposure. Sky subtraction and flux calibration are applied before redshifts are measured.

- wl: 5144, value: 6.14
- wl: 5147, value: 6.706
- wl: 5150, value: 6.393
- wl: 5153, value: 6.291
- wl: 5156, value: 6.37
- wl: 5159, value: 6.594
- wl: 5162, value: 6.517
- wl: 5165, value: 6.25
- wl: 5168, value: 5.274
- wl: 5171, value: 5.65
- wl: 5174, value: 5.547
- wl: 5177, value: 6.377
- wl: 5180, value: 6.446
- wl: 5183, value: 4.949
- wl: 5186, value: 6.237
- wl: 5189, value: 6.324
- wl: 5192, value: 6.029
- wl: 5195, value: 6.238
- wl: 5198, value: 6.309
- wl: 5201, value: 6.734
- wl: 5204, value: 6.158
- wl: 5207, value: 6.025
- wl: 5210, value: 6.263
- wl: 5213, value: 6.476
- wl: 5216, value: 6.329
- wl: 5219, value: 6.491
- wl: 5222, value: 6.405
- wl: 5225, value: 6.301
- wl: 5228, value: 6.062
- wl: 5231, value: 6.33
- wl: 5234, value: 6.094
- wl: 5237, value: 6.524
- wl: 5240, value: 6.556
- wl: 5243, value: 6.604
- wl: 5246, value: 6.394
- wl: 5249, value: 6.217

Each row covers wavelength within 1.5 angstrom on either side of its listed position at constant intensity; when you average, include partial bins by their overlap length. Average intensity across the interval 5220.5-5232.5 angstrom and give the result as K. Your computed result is 6.27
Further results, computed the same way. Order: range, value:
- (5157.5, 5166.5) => 6.45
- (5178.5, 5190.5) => 5.99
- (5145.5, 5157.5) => 6.44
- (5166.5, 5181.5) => 5.86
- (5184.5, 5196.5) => 6.21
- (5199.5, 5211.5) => 6.3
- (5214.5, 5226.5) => 6.38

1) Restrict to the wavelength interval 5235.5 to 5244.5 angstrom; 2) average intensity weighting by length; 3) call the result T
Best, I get 6.56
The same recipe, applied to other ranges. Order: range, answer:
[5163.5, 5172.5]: 5.72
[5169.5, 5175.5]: 5.6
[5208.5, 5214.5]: 6.37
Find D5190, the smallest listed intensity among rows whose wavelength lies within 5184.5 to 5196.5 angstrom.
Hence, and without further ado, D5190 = 6.029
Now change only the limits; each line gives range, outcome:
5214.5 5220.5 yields 6.329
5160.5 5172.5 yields 5.274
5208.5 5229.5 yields 6.062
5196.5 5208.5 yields 6.025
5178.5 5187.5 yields 4.949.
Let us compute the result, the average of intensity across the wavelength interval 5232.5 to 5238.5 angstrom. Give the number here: 6.31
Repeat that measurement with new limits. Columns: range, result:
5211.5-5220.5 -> 6.43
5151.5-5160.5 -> 6.42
